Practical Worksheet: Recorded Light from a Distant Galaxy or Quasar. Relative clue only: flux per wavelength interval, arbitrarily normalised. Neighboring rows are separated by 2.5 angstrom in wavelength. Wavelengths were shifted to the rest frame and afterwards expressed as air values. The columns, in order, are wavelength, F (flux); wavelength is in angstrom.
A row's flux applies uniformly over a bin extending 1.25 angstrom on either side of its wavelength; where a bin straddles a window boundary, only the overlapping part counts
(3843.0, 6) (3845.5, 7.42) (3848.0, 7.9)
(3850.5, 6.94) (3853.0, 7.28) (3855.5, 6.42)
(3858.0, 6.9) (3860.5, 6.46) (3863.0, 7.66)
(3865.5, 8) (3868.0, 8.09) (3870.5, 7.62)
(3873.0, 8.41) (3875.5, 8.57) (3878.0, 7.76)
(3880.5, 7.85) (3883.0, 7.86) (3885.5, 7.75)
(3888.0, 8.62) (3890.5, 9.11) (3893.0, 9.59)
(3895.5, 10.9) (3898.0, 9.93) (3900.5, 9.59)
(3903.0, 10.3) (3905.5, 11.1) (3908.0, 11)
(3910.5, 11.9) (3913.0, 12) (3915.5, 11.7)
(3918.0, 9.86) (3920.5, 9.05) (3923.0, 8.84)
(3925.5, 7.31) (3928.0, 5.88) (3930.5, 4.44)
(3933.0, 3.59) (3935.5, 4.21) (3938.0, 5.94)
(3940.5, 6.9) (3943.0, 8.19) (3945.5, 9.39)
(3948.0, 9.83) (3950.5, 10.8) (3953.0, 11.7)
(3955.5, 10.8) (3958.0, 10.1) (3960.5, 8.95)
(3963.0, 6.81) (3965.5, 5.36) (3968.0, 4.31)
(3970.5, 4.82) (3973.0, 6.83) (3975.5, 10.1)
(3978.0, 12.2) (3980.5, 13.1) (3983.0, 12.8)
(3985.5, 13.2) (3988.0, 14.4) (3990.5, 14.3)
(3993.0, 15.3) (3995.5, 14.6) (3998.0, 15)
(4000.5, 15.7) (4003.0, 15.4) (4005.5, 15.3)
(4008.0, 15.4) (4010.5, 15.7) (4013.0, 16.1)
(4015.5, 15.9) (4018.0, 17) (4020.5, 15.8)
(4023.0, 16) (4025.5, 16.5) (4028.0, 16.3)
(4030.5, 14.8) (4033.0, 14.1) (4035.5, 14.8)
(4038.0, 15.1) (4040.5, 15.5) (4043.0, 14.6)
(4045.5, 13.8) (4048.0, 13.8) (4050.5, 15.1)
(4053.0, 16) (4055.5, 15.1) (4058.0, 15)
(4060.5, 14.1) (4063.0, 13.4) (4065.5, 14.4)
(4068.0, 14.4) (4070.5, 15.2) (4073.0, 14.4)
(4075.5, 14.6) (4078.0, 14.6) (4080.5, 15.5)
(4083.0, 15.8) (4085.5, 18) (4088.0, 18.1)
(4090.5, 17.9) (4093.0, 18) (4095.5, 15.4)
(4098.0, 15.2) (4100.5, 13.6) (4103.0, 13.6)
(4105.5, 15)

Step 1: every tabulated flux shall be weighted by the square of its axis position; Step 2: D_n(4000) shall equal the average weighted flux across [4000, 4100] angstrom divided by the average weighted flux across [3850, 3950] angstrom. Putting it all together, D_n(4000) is 1.99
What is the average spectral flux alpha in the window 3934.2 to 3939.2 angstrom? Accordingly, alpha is 5.05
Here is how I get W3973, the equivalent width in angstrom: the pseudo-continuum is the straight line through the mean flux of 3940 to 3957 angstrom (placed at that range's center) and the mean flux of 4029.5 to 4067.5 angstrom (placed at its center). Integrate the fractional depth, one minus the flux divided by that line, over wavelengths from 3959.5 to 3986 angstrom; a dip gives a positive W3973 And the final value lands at 5.3 angstrom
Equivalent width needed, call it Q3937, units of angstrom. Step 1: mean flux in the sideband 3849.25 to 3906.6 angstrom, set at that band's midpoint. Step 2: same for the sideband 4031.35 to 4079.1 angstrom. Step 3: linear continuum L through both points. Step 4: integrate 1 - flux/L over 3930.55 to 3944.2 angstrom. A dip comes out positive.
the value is 6.3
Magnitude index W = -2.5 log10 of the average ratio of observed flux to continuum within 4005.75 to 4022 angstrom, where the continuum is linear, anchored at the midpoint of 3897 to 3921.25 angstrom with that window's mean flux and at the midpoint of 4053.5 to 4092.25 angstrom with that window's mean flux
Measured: -0.16 mag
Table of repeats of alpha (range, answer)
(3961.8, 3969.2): 5.49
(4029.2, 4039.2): 14.7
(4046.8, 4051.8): 14.5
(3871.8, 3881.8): 8.14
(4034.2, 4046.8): 14.8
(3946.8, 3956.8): 10.8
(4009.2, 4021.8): 16.1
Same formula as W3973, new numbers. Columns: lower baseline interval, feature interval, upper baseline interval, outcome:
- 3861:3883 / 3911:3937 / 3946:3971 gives 1.4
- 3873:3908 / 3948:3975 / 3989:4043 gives 9.5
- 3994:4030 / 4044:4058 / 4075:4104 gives 0.9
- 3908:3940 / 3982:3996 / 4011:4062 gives -2.2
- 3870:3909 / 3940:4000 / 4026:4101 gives 7.6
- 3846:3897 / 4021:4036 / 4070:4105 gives -2.1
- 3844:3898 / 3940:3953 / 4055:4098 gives 1.7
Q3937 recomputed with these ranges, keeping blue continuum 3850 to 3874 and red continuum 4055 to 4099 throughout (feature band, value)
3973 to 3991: -0.7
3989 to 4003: -2.9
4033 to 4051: -0.5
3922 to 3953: 9.1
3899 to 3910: -1.9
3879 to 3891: 0.1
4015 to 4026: -2.4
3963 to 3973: 5.3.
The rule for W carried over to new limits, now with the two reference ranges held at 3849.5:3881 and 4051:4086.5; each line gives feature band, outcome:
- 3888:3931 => -0.061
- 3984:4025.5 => -0.208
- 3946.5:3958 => 0.006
